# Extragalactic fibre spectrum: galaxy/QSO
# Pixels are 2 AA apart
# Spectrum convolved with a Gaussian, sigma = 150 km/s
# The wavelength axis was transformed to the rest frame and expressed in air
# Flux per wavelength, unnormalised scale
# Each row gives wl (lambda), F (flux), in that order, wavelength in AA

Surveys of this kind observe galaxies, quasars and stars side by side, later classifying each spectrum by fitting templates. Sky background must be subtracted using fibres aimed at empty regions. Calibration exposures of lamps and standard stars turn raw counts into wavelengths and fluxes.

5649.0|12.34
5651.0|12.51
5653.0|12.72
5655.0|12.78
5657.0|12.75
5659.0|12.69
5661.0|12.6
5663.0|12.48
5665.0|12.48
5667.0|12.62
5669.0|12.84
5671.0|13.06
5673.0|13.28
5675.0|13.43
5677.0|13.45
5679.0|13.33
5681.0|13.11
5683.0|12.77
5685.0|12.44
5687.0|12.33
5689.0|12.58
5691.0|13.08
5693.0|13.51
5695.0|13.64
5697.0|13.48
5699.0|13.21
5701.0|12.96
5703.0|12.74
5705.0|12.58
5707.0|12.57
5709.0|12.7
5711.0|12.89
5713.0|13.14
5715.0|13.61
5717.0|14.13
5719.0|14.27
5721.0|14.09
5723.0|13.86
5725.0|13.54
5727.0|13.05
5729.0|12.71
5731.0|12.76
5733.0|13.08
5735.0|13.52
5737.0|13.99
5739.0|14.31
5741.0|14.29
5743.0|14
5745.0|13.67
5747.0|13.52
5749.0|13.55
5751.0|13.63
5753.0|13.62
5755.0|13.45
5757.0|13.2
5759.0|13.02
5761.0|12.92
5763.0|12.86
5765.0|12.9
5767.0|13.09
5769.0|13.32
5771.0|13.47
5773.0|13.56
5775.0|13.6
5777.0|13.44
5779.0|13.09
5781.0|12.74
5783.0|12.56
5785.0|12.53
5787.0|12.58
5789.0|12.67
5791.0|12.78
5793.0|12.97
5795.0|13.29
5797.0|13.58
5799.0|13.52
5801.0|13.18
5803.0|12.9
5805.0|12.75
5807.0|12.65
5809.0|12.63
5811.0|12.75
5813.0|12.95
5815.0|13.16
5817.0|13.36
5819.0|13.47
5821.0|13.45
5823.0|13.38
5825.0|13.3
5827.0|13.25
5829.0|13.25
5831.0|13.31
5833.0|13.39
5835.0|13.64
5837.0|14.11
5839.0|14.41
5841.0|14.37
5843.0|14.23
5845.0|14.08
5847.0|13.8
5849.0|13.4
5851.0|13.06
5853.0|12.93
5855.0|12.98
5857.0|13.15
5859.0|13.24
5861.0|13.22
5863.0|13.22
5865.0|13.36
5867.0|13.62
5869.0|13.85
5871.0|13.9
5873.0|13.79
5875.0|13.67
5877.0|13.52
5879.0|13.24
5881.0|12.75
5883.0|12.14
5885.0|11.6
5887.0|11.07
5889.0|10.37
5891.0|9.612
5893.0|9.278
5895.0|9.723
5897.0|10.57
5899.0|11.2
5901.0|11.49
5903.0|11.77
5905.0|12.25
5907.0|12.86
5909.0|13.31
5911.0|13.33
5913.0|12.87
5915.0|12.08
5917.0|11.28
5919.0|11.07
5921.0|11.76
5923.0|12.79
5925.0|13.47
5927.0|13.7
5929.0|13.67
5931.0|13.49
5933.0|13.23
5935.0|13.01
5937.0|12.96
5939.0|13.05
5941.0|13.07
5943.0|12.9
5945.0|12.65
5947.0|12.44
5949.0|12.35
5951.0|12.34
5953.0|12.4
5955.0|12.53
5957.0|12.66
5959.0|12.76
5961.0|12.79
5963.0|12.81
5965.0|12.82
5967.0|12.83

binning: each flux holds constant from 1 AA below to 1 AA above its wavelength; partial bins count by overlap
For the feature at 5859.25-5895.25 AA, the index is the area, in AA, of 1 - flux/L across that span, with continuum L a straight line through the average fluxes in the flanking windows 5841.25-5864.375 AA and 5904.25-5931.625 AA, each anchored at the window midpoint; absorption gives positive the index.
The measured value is 2.1 AA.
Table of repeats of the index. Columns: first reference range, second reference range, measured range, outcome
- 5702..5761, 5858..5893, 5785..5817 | 0.2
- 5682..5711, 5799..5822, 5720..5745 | -1.3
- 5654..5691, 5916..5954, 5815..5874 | -3.6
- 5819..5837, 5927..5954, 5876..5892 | 1.7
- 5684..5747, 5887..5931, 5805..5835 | -1.5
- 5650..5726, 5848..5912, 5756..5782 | -0.8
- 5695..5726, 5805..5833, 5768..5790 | 0.3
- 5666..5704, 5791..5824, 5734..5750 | -1.0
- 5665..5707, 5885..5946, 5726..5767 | -2.0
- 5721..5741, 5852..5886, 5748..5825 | 1.5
